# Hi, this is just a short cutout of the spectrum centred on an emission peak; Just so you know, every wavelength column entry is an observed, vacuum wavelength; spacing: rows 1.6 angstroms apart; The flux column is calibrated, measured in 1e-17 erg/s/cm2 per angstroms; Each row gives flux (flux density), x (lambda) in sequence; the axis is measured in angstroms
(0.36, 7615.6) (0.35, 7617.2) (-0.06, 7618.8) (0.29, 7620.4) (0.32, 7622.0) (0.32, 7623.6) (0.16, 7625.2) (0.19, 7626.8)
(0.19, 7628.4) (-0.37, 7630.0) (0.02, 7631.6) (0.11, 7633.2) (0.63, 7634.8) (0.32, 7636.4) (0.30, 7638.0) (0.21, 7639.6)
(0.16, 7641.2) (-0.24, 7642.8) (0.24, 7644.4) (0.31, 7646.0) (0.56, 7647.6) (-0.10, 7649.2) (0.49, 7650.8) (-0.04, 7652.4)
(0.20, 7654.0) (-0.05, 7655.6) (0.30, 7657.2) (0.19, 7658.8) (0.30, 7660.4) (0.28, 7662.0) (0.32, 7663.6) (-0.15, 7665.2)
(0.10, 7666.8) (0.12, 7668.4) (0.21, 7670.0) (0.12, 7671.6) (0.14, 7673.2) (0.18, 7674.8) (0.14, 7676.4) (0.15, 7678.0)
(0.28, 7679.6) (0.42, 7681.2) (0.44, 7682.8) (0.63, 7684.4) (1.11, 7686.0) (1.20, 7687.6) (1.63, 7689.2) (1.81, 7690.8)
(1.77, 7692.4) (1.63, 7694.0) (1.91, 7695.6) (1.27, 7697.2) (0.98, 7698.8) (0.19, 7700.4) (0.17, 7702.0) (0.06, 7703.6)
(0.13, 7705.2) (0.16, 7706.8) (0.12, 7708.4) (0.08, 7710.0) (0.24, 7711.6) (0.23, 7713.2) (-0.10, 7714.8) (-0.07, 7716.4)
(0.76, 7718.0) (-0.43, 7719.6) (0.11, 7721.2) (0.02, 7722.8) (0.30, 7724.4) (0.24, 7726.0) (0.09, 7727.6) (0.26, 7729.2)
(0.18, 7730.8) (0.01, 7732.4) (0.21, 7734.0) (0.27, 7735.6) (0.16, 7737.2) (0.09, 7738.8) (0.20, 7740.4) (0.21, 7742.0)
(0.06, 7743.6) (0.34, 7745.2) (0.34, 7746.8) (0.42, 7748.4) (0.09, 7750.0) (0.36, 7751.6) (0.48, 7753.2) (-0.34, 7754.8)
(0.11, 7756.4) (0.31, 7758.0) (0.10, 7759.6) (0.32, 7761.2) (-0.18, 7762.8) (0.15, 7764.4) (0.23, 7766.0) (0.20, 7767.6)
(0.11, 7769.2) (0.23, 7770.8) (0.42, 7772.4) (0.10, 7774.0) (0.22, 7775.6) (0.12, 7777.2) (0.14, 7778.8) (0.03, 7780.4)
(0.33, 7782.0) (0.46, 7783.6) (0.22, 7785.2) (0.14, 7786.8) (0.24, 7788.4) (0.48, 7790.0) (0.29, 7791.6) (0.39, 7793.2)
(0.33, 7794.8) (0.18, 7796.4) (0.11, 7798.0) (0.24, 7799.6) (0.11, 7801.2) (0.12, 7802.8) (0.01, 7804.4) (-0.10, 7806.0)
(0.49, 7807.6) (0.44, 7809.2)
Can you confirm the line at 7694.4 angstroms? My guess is [O II]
